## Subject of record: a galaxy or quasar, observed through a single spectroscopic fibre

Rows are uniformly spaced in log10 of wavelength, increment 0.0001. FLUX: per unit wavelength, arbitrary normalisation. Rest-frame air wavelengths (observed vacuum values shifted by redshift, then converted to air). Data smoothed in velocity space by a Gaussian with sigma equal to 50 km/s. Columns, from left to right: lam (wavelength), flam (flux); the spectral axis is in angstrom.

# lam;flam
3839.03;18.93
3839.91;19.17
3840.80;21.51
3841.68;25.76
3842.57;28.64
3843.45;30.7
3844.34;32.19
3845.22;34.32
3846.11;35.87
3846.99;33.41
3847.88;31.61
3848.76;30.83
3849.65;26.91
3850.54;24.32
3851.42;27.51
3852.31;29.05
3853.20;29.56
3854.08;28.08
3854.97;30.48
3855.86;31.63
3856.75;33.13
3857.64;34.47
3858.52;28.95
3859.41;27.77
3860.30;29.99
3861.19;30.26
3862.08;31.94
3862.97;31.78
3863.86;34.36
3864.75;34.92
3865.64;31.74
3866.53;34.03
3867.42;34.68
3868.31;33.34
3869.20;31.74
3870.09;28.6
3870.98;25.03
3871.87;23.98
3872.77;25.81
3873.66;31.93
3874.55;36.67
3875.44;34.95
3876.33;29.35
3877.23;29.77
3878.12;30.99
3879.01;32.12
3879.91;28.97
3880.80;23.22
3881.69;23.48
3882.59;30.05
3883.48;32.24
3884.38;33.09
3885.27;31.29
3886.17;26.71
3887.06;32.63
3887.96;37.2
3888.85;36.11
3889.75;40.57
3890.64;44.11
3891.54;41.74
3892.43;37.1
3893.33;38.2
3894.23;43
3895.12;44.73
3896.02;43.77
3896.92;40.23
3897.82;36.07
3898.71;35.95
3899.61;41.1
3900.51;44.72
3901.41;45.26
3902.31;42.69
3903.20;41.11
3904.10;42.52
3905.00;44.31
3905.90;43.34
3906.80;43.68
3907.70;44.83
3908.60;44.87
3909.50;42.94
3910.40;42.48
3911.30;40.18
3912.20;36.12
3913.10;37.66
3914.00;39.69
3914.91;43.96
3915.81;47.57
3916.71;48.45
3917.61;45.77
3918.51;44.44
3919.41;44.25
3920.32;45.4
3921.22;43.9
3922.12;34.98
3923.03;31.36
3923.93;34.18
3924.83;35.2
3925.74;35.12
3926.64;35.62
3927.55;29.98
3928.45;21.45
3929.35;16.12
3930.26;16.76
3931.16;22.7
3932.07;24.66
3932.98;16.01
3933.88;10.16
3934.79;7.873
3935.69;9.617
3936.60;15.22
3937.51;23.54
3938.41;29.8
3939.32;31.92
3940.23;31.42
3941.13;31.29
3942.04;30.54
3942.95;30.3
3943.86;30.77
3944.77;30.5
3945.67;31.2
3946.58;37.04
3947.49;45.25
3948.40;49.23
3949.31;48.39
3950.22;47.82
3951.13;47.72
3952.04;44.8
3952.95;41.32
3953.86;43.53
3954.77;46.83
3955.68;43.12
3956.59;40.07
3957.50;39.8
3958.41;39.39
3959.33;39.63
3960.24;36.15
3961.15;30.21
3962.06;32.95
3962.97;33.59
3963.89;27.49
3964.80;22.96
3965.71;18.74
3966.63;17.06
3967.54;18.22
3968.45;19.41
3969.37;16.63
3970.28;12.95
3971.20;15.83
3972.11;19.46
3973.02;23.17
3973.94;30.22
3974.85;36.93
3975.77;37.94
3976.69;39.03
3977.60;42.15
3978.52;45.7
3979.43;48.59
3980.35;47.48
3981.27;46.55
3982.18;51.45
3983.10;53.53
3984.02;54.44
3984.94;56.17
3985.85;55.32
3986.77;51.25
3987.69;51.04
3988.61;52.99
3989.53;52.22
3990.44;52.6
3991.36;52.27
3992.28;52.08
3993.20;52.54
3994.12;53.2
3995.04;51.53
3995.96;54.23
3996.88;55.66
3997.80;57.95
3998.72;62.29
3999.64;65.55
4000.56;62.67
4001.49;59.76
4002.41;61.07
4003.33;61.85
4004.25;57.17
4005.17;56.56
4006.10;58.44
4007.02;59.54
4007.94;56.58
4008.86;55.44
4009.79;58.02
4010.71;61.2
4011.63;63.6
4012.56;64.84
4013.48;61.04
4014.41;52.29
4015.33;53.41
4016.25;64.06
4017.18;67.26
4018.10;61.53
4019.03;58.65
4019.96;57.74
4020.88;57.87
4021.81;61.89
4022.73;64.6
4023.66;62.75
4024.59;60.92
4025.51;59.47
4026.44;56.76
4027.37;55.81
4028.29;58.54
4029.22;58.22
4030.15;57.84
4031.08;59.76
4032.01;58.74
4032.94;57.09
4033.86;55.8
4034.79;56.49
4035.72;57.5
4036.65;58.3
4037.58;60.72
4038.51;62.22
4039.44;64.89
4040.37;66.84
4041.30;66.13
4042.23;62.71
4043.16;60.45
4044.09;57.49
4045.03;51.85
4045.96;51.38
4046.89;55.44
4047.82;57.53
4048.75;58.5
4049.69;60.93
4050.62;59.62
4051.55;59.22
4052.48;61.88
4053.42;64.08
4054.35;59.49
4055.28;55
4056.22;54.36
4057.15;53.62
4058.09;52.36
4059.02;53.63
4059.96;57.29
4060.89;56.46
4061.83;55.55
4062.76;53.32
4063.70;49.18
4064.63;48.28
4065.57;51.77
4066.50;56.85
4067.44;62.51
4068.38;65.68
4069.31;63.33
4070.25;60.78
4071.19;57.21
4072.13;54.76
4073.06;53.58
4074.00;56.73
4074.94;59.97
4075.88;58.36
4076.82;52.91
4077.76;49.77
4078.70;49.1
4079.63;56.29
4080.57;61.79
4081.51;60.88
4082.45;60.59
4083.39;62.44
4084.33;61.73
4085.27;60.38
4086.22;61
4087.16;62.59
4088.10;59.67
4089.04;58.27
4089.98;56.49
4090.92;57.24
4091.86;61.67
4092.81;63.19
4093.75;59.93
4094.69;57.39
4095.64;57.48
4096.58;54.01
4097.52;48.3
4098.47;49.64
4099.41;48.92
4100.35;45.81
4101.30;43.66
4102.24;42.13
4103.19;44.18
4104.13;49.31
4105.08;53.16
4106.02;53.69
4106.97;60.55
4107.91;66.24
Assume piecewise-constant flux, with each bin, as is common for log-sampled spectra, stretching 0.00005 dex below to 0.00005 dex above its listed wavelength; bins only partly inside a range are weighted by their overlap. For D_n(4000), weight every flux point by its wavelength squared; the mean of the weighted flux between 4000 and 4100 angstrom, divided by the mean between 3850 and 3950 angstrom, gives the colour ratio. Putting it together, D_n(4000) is 1.86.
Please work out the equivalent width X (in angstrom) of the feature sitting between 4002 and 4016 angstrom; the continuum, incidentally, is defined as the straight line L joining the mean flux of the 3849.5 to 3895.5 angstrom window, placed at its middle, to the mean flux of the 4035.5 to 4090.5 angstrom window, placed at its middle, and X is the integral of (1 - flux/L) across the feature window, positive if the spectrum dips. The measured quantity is -2.3 angstrom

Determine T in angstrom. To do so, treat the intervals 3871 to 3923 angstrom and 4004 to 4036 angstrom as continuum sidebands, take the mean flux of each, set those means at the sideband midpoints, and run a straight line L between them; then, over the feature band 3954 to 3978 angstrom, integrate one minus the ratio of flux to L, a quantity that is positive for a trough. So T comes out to 9.4 angstrom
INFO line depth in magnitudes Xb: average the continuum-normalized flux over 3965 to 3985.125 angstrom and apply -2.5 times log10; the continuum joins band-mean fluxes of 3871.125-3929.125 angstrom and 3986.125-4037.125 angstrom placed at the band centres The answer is 0.46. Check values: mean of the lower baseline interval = 37.3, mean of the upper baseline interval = 58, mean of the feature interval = 33.7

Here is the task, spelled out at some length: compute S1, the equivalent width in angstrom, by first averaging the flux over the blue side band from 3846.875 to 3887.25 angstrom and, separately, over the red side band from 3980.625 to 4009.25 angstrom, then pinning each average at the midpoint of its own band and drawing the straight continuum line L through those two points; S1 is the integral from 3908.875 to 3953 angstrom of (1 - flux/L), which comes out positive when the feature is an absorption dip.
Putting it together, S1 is 9.0 angstrom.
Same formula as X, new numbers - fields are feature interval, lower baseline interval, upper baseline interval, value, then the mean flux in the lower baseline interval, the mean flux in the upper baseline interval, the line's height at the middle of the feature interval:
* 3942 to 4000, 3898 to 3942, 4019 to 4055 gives 6.01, 34.6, 59.4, 45.4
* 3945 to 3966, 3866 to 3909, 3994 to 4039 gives 4.08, 35.9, 59.1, 48.1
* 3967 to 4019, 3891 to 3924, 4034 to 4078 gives 1.45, 41.8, 57.6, 50.9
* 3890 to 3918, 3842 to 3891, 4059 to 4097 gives -4.93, 31.2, 57.6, 35.9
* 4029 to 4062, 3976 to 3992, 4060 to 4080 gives -2.52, 50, 55.9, 54.2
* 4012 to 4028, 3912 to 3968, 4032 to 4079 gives -3.22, 33.3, 57.4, 50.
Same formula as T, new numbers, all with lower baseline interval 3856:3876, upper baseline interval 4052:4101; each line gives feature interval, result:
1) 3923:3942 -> 7.3 angstrom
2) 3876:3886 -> 1.1 angstrom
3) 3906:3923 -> -2.5 angstrom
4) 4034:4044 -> -1.7 angstrom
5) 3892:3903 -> -1.8 angstrom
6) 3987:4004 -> -3.3 angstrom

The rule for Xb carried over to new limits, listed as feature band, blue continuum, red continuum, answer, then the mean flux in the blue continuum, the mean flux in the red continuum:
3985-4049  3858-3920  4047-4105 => -0.17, 36.5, 56.2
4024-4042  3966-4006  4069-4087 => -0.15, 45.7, 58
